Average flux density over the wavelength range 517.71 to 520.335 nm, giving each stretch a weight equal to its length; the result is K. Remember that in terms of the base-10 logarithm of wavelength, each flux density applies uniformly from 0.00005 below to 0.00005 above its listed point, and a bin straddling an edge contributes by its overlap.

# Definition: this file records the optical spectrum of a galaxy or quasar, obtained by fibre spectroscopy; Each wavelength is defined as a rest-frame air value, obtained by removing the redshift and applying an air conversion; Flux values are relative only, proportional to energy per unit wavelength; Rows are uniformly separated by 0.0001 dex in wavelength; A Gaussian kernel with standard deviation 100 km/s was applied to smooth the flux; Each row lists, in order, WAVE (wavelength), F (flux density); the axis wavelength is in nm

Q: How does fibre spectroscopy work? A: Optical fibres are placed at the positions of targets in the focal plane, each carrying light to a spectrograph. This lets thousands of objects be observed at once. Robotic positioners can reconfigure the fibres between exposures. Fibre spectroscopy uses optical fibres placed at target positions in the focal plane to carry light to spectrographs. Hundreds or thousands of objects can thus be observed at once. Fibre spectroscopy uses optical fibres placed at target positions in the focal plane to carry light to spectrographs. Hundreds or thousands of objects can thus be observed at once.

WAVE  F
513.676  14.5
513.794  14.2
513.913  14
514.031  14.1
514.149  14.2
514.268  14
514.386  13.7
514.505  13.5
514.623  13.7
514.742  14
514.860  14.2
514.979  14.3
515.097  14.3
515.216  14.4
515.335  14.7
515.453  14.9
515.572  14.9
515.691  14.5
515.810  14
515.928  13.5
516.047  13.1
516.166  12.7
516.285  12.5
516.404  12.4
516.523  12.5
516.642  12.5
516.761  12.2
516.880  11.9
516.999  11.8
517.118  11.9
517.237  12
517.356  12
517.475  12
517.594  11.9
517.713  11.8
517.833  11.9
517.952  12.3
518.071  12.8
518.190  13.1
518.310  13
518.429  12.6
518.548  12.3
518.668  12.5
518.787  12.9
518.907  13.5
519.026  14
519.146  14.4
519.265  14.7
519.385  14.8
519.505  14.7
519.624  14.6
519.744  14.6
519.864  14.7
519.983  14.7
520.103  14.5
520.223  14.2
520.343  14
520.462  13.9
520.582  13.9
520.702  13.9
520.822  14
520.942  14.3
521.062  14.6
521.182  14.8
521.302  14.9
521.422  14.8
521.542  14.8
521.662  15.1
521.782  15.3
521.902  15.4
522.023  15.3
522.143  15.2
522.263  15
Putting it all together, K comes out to 13.6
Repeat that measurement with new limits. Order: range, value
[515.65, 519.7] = 12.9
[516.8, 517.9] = 11.9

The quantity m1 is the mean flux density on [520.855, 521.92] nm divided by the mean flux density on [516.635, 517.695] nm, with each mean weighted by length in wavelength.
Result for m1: 1.24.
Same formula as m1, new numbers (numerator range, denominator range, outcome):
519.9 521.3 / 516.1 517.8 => 1.18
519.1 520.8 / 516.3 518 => 1.19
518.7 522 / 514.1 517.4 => 1.08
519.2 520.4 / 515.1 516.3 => 1.04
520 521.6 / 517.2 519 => 1.15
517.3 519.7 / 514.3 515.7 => 0.92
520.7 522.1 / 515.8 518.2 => 1.20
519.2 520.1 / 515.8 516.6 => 1.14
